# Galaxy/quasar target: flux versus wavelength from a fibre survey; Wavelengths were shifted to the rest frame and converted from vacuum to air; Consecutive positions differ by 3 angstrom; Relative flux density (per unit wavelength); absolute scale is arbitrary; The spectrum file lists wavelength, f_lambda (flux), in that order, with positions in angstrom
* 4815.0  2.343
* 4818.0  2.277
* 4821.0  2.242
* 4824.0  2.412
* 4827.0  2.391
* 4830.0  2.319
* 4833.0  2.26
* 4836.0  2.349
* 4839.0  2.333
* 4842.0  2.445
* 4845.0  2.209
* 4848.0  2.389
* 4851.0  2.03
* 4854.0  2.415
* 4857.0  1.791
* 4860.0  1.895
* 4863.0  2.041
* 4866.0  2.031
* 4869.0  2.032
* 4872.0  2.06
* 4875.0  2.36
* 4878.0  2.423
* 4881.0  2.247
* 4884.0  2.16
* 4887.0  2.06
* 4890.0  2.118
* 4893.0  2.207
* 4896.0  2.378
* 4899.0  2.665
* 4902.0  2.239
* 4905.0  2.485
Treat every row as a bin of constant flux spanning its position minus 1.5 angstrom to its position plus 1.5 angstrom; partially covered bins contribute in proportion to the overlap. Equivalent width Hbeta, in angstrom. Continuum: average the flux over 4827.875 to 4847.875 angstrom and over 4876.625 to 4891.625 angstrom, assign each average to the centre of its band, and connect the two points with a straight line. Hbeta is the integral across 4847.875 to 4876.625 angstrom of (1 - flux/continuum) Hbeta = 2.1 angstrom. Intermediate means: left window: 2.33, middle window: 2.09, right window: 2.2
